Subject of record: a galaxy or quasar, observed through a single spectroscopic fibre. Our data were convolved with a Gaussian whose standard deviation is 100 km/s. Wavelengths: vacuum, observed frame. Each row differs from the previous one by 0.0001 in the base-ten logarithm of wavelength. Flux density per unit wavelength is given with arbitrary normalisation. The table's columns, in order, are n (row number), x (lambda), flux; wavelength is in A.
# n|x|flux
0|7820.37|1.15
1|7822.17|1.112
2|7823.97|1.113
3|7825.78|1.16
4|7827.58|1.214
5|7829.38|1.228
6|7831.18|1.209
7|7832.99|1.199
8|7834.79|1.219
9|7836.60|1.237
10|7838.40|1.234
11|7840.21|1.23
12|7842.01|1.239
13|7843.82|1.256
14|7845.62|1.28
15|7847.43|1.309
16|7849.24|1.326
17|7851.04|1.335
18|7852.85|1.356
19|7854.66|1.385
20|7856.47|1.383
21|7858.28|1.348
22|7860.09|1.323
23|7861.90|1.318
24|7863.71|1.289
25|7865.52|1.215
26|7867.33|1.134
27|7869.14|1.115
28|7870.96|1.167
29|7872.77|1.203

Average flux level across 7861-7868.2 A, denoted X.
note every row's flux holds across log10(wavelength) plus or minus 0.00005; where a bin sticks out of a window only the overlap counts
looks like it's 1.24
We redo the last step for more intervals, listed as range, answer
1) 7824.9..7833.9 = 1.2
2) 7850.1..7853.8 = 1.35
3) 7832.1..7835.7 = 1.21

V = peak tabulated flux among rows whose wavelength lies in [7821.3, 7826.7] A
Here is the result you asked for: 1.16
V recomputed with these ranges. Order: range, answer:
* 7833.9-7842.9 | 1.239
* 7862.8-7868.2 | 1.289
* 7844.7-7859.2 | 1.385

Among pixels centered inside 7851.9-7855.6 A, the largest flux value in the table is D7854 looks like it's 1.385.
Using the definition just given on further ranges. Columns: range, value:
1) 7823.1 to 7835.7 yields 1.228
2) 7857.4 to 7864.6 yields 1.348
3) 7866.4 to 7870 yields 1.134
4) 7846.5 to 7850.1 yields 1.326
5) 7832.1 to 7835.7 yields 1.219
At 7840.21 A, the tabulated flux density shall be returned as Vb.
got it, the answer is 1.23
